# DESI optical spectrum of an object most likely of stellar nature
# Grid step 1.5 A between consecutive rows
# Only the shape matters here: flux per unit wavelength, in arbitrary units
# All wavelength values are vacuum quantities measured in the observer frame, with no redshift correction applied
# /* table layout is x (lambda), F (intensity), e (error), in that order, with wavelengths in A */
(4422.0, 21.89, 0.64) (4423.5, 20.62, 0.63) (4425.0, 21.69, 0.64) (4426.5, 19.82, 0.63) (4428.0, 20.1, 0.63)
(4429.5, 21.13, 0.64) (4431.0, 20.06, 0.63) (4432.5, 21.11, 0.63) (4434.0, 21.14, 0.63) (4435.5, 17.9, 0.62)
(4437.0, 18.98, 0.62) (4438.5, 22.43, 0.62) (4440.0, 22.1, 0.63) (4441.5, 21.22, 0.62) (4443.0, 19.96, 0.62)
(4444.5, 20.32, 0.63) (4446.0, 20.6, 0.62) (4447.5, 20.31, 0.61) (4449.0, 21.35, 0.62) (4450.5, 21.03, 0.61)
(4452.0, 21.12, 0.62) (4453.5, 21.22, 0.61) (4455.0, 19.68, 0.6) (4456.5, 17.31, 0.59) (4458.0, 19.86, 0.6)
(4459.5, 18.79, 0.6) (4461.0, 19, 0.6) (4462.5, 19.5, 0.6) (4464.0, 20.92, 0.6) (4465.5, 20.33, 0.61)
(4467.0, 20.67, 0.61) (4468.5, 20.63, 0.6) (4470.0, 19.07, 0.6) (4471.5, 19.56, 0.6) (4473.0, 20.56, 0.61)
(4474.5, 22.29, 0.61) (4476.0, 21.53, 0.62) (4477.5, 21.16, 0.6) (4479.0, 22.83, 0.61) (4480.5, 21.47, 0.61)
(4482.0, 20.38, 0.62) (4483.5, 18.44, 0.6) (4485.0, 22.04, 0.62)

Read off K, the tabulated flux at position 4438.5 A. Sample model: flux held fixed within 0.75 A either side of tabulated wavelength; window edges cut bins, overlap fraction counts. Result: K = 22.43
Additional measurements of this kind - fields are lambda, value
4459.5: 18.79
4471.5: 19.56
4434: 21.14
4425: 21.69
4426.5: 19.82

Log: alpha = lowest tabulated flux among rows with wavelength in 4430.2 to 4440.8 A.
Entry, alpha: 17.9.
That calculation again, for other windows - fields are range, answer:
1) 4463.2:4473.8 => 19.07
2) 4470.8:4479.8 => 19.56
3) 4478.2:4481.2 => 21.47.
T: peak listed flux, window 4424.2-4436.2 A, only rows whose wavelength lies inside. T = 21.69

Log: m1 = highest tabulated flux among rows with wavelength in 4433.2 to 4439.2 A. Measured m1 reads 22.43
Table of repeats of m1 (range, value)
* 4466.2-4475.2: 22.29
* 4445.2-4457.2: 21.35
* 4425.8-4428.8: 20.1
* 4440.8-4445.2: 21.22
